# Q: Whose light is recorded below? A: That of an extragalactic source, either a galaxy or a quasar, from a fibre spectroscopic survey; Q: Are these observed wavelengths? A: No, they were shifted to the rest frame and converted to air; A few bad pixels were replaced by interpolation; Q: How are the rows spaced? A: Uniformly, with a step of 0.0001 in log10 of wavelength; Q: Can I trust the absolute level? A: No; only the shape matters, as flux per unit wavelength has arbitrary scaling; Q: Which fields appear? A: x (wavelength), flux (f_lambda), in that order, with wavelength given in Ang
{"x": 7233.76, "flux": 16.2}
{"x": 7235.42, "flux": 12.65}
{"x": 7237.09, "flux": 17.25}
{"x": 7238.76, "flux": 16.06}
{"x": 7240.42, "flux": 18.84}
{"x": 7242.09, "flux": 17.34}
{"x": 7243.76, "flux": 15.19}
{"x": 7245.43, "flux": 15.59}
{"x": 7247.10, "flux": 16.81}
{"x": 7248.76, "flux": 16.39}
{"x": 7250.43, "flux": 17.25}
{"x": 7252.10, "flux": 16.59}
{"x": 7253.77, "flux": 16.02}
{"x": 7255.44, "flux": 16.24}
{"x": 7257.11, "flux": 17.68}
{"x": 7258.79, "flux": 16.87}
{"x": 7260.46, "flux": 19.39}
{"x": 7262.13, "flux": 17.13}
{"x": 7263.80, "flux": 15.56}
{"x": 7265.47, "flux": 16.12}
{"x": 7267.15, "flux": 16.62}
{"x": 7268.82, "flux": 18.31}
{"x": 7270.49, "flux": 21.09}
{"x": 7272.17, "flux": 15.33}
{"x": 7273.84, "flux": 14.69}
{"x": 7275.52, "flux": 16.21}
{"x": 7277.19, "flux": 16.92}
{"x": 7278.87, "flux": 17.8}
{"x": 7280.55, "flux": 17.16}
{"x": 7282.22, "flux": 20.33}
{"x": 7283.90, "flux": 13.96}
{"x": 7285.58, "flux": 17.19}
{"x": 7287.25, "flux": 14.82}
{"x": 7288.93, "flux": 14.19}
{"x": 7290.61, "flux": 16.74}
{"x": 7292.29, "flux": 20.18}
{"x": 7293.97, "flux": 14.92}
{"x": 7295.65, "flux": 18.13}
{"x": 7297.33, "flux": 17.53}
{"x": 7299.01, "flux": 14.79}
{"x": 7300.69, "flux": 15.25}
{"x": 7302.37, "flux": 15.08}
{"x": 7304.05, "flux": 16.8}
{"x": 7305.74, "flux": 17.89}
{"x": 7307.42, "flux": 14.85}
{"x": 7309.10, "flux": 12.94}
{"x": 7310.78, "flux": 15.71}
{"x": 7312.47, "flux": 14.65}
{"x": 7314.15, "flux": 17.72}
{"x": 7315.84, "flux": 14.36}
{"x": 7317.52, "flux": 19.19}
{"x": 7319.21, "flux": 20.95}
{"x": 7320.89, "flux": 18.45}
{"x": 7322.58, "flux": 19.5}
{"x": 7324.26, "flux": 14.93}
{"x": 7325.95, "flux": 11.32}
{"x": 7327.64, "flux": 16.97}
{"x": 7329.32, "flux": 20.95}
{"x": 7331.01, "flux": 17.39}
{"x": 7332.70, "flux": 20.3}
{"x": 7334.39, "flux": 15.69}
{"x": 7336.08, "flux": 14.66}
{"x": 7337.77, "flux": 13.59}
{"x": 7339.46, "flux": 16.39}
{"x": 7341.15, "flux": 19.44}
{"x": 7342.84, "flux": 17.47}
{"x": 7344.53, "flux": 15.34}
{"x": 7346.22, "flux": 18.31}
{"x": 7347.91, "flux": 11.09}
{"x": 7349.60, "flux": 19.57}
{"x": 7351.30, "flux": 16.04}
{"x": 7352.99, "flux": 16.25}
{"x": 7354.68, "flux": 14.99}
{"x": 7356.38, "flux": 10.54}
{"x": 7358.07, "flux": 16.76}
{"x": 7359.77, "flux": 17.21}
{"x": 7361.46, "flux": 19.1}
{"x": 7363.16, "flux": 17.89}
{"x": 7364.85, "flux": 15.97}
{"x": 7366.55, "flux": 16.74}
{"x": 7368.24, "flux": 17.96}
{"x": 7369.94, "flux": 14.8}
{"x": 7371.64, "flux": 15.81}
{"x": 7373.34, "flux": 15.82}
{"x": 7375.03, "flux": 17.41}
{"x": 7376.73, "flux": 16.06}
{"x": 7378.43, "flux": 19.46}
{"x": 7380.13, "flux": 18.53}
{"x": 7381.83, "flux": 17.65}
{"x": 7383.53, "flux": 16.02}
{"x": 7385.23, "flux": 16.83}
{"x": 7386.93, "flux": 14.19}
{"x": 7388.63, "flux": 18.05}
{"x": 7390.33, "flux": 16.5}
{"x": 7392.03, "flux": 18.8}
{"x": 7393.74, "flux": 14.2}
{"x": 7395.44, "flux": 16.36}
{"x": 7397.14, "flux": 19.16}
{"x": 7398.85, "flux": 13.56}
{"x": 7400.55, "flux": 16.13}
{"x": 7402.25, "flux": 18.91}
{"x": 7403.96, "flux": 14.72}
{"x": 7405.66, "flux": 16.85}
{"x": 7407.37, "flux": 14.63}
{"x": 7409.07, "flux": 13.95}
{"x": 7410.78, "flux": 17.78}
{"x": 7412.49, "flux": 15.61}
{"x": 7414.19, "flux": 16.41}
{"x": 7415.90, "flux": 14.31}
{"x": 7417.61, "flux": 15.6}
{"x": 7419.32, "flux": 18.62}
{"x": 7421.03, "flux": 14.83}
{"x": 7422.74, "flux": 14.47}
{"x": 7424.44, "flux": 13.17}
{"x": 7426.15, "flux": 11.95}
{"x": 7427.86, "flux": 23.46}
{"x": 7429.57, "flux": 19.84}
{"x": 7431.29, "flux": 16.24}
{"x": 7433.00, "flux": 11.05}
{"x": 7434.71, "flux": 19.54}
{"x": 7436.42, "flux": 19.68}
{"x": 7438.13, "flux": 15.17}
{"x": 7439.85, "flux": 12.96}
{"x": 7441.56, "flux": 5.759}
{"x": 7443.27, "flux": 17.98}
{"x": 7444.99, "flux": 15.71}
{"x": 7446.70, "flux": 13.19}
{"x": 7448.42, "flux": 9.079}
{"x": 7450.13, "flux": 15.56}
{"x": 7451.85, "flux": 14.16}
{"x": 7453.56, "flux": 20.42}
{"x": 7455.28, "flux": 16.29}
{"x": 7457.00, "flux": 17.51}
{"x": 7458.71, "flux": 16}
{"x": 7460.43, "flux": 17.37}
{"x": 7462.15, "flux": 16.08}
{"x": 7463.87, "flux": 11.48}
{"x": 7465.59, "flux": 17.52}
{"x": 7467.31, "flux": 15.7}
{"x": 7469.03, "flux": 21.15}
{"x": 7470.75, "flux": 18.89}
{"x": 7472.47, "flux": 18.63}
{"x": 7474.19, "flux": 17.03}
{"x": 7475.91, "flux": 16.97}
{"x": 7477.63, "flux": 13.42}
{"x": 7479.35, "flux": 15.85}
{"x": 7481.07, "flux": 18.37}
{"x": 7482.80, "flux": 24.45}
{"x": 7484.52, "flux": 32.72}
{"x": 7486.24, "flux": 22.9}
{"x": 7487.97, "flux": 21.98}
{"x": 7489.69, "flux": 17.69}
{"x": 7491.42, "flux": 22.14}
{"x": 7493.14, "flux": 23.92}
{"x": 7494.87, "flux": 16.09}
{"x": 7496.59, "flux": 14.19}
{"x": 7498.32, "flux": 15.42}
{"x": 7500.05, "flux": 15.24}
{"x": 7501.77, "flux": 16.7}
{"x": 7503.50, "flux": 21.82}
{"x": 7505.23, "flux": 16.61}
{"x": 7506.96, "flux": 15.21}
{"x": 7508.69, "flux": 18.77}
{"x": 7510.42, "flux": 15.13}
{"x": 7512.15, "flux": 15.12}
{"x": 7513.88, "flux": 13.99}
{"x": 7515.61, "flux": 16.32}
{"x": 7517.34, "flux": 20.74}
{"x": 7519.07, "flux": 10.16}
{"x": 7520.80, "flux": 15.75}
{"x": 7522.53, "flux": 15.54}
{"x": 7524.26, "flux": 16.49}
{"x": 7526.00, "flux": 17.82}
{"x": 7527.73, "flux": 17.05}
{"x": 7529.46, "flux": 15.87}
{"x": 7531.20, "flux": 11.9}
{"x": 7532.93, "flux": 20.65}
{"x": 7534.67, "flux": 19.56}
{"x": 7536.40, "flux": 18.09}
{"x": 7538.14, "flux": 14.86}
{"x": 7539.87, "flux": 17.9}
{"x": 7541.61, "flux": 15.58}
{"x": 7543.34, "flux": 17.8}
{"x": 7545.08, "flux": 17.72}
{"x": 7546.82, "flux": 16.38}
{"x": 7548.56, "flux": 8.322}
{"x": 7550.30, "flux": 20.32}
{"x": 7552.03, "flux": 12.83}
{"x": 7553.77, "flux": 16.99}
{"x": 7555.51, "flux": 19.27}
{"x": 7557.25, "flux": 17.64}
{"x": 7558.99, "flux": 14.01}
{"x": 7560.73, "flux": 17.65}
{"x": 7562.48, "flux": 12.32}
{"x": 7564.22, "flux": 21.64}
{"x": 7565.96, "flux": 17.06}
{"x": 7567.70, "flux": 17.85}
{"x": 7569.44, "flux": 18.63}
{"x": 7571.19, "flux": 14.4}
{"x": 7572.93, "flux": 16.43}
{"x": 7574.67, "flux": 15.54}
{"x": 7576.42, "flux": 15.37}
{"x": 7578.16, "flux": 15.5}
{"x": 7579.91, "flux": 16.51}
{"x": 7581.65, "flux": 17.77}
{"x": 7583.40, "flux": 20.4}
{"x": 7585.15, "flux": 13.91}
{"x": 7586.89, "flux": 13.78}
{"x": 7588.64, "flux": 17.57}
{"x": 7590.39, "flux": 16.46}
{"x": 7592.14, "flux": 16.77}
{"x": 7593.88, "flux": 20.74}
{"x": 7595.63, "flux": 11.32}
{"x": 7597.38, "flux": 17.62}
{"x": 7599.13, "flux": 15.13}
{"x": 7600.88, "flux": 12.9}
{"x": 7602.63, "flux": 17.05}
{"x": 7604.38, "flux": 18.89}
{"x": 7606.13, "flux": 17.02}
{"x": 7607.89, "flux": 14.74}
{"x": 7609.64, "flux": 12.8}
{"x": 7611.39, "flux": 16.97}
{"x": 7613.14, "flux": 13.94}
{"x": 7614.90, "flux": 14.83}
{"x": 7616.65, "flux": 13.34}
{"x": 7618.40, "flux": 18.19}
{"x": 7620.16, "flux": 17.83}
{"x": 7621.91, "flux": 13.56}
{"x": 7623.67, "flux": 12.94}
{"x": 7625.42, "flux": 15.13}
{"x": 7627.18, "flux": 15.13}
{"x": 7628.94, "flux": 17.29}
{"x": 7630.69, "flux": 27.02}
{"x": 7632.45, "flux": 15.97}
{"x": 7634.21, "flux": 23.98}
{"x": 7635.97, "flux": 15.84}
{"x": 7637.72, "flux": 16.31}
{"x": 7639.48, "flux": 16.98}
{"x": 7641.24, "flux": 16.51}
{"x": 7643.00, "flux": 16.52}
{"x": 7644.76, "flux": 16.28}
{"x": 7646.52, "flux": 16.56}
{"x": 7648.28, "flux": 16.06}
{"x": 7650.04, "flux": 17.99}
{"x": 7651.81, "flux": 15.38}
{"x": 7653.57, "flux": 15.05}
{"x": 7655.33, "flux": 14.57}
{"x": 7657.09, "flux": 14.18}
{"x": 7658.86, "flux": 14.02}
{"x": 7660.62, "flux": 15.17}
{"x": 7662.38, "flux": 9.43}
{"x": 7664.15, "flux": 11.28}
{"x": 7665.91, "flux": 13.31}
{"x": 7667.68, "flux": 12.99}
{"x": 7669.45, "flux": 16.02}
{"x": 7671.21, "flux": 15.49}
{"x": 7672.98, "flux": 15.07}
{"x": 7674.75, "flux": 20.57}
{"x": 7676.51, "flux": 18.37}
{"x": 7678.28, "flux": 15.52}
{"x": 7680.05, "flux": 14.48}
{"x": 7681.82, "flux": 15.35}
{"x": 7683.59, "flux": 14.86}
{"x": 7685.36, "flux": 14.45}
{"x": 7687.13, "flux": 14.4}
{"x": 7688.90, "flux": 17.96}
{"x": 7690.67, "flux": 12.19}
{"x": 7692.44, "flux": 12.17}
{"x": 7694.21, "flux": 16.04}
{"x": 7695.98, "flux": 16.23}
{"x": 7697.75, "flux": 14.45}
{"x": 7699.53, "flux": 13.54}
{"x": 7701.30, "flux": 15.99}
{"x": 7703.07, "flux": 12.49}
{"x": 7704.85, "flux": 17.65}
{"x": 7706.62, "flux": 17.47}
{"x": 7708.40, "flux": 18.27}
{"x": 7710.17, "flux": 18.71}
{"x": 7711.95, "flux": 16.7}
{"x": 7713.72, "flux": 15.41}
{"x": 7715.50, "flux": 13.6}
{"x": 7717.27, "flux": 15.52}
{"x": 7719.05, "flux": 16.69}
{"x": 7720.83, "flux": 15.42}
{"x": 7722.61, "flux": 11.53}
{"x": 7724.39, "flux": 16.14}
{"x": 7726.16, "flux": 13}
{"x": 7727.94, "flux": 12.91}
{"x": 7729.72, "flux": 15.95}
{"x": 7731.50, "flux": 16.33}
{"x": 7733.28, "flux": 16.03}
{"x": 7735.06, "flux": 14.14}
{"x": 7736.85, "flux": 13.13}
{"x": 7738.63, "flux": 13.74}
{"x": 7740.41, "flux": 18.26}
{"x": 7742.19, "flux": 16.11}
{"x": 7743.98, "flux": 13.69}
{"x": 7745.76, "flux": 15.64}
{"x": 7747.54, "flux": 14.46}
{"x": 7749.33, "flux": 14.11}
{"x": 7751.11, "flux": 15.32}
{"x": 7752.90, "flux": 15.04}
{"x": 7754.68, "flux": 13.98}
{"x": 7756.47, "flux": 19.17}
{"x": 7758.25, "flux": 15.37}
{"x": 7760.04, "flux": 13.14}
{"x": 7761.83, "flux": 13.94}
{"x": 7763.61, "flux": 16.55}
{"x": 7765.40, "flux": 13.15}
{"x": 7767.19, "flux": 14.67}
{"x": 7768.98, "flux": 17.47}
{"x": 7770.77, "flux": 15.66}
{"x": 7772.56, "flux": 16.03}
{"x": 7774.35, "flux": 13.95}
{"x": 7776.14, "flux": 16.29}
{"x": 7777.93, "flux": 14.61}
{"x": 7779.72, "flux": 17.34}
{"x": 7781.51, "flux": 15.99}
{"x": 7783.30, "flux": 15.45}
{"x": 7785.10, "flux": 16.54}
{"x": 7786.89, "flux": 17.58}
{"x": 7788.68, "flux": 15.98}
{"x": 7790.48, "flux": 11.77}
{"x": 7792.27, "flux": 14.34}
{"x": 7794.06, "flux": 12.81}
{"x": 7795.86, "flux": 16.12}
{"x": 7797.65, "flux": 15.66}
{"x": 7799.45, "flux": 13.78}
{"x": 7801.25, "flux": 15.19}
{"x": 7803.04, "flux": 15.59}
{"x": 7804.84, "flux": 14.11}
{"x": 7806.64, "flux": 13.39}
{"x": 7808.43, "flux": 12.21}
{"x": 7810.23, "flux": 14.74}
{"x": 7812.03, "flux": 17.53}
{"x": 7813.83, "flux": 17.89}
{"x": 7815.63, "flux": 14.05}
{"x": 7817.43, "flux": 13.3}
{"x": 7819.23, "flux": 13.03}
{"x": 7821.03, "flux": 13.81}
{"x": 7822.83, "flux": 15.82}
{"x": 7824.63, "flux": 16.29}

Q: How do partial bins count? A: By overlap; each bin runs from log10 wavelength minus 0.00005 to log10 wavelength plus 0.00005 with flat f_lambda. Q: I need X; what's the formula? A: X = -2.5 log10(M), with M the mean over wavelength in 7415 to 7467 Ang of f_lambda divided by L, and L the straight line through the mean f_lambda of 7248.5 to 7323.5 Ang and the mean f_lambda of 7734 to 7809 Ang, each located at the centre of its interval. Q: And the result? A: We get 0.05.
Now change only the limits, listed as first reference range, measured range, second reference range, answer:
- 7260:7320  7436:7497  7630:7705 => -0.08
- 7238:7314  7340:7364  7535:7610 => 0.01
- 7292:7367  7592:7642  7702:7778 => -0.05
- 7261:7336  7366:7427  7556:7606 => 0.03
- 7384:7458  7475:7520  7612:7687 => -0.15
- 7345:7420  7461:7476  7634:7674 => -0.07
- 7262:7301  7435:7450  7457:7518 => 0.26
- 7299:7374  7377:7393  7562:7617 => -0.06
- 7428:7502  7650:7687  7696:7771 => 0.06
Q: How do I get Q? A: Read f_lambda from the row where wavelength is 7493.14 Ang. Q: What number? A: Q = 23.92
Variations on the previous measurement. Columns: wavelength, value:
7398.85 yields 13.56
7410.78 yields 17.78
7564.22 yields 21.64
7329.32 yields 20.95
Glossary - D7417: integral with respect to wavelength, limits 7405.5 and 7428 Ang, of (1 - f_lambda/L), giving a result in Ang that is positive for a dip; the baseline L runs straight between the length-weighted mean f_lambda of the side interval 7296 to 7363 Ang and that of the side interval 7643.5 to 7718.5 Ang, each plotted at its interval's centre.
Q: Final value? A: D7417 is 0.8 Ang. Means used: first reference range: 16.4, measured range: 15.6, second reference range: 15.3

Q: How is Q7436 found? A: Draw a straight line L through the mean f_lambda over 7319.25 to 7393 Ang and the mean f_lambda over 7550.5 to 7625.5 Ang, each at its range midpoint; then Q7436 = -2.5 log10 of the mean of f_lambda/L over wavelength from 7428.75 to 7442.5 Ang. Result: 0.10 mag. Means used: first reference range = 16.7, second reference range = 16.1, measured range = 15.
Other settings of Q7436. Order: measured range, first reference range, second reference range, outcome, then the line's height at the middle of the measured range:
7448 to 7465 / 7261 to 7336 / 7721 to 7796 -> 0.04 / 16.2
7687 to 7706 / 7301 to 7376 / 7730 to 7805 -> 0.04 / 15.4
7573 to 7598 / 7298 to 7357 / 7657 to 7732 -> -0.06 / 15.4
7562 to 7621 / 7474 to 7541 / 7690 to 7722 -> 0.03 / 16.8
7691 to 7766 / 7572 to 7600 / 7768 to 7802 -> 0.03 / 15.7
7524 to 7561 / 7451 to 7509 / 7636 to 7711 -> 0.05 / 17.3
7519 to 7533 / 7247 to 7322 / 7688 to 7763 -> 0.01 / 15.9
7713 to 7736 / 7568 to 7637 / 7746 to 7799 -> 0.05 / 15.6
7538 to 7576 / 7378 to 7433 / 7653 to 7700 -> -0.07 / 15.4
